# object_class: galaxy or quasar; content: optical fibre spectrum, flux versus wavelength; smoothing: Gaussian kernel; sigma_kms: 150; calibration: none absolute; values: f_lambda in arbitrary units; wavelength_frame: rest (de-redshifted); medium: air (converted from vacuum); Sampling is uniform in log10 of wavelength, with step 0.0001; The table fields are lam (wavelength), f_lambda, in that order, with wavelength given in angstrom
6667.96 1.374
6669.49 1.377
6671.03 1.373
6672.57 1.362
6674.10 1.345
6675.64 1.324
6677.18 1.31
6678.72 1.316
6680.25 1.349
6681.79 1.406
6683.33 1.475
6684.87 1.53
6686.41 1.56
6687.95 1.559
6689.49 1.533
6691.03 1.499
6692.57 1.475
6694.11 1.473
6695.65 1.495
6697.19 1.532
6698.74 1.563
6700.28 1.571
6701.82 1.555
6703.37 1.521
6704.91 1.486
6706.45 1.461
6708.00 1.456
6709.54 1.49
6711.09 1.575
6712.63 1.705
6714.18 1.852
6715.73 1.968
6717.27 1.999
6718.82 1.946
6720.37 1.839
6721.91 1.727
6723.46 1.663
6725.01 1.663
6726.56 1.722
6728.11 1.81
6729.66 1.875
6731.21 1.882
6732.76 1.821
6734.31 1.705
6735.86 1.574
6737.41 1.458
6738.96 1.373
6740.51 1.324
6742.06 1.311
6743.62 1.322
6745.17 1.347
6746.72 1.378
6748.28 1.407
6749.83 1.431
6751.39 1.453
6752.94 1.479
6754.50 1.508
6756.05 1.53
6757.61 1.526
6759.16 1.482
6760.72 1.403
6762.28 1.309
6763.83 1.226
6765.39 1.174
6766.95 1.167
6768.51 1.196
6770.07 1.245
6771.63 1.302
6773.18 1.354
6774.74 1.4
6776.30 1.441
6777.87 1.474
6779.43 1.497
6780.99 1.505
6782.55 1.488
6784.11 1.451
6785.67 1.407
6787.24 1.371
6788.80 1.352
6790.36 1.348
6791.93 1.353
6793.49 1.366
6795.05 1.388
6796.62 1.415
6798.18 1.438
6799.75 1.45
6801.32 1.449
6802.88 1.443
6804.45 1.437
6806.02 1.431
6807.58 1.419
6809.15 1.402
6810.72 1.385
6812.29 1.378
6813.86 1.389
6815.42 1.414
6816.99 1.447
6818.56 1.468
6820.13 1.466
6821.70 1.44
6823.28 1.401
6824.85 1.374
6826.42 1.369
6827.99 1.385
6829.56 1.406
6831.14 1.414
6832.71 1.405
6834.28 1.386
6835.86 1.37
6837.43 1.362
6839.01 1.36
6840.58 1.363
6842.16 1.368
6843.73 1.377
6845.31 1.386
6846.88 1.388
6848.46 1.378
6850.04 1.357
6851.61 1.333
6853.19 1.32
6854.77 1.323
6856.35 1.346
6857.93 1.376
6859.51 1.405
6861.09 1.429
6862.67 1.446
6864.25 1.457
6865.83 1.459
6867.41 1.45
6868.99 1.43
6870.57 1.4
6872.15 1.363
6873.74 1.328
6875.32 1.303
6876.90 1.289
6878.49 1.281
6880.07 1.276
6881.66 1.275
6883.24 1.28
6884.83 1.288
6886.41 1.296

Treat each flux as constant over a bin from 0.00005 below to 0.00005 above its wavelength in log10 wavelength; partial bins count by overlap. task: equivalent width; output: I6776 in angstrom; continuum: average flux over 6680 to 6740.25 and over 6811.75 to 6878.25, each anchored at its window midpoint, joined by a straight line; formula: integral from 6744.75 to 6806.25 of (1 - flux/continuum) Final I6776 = 4.5 angstrom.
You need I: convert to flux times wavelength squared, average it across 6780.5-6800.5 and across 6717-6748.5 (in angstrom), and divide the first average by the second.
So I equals 0.9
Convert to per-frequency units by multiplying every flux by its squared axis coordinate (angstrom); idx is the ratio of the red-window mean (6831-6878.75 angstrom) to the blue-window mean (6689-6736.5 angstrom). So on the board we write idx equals 0.86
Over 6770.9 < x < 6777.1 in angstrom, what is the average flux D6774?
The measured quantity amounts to 1.37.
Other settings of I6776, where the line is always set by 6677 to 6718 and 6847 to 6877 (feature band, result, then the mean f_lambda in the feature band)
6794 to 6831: 0.37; 1.42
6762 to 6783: 1.88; 1.34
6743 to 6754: 0.66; 1.41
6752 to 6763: 0.18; 1.46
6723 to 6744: -1.38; 1.61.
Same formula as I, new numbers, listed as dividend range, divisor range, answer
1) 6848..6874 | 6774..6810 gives 1.00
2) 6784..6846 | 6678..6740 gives 0.90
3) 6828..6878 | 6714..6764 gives 0.90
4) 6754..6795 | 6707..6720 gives 0.80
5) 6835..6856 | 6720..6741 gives 0.84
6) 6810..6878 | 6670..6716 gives 0.97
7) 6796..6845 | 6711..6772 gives 0.93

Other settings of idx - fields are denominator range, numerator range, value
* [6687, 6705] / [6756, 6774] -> 0.88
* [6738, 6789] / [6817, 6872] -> 1.03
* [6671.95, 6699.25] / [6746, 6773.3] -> 0.96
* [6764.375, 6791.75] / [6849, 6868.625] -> 1.05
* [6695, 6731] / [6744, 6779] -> 0.83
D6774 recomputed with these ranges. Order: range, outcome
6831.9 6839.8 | 1.38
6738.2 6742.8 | 1.34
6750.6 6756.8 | 1.49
